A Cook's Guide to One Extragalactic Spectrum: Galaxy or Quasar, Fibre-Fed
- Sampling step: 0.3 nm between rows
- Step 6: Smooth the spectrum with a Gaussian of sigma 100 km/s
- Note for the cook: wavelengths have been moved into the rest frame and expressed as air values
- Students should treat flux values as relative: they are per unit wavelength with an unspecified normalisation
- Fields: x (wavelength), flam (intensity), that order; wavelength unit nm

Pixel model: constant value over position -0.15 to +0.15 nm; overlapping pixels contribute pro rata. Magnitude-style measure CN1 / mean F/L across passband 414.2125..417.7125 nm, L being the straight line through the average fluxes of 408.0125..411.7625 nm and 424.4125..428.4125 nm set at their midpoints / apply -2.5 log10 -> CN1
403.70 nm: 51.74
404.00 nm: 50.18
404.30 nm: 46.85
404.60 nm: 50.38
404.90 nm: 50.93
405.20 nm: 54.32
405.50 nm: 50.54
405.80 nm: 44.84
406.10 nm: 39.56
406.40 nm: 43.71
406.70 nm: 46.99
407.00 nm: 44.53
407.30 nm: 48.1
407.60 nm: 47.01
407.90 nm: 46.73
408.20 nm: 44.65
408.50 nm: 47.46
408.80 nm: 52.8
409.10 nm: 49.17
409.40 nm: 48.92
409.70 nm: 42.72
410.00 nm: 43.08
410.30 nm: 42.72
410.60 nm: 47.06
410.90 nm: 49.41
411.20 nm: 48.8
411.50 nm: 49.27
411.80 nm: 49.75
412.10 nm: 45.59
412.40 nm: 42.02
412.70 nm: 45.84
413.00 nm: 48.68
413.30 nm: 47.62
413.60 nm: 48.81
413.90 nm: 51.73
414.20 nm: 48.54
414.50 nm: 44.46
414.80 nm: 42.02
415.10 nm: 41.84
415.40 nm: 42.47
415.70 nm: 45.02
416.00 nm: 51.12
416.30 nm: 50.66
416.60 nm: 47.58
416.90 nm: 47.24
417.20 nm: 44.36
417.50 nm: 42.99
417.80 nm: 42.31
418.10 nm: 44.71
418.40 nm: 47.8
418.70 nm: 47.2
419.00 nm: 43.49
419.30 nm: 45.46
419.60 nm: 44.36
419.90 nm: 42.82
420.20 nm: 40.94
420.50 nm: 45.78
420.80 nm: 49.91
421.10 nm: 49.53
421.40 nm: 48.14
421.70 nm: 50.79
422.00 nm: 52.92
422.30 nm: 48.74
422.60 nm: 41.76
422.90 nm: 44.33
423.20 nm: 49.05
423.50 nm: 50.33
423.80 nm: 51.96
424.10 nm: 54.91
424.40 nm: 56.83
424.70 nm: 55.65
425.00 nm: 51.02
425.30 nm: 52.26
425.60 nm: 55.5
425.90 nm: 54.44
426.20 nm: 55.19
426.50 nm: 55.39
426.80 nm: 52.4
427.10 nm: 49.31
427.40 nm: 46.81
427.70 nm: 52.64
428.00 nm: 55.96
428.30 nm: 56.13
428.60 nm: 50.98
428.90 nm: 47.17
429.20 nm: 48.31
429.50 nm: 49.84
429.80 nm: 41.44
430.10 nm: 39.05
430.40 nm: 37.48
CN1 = 0.092 mag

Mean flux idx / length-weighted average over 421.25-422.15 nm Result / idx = 50.6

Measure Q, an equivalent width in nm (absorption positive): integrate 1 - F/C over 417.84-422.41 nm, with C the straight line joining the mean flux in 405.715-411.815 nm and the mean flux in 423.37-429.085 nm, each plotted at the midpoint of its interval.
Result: 0.355 nm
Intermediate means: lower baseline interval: 46.5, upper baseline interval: 52.9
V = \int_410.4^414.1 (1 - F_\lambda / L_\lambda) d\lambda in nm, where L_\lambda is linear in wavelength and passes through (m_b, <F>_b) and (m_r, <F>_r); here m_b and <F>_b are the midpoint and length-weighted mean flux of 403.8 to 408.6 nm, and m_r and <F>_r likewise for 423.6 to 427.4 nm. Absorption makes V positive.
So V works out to 0.11 nm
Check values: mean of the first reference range 47.3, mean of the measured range 47.8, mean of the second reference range 53.4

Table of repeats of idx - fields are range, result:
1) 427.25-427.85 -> 49.7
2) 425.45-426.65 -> 55.1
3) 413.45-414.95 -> 47.1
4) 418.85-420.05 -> 44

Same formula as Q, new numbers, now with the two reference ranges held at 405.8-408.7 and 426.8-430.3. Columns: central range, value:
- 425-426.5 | -0.176 nm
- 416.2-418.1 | 0.058 nm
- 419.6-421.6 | 0.061 nm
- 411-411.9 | -0.060 nm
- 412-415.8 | 0.065 nm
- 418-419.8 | 0.072 nm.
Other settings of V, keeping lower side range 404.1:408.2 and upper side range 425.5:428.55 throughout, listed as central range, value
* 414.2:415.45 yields 0.16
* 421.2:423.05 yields 0.14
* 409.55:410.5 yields 0.10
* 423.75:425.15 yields -0.05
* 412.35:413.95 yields 0.06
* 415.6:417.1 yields 0.06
